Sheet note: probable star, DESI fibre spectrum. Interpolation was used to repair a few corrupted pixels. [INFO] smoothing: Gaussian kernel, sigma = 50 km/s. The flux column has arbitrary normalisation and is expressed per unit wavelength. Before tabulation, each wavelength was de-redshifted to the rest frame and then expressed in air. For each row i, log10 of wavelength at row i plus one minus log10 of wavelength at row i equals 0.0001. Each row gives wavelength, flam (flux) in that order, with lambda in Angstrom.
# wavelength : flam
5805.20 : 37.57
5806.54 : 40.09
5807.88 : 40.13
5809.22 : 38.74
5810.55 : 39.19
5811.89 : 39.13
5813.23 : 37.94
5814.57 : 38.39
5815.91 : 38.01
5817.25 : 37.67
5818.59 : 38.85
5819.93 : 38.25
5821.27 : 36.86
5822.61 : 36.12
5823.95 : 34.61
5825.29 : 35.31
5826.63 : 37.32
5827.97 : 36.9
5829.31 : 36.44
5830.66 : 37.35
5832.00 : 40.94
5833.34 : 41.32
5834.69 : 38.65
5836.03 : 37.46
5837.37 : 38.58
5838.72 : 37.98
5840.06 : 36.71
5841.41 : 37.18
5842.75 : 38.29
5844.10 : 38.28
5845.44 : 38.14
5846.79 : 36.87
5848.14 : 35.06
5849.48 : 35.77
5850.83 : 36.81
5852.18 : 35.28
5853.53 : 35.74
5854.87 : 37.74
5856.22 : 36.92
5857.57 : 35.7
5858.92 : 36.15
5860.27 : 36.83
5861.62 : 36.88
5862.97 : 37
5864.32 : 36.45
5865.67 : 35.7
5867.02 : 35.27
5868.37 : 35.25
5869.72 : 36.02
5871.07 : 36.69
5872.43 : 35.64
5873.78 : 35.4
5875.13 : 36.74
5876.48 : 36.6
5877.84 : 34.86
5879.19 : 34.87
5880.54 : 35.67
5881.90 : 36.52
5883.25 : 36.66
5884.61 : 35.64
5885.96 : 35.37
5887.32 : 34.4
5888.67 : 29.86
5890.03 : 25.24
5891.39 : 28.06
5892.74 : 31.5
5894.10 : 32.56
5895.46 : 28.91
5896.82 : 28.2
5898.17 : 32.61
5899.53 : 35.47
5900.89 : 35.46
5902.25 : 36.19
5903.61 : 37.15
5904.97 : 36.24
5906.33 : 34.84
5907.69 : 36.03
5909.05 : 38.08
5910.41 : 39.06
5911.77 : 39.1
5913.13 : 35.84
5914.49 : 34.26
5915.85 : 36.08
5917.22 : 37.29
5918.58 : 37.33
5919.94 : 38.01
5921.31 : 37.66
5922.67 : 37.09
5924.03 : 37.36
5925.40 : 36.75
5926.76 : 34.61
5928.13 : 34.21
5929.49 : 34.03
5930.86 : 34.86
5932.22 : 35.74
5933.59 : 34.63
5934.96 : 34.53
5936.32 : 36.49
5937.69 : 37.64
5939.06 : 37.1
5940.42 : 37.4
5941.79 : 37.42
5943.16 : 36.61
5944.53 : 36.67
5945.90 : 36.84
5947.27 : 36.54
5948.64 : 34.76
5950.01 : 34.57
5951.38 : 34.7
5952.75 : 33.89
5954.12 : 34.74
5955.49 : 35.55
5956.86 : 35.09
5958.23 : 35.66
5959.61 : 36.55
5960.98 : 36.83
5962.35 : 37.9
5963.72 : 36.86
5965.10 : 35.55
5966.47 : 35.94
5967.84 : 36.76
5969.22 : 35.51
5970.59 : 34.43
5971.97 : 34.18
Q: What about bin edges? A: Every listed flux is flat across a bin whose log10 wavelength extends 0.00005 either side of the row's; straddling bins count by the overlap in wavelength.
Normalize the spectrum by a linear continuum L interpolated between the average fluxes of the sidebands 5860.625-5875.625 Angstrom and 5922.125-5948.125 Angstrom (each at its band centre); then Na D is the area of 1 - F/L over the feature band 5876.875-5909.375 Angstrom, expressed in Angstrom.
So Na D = 2.1 Angstrom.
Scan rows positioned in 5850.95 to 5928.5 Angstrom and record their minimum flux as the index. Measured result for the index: 25.24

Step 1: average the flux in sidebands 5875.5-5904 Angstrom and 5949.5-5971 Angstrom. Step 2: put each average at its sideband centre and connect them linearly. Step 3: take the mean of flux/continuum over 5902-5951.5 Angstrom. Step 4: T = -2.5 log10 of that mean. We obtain -0.05 mag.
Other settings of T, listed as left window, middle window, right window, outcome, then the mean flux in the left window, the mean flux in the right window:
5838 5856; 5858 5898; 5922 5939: 0.07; 36.9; 35.7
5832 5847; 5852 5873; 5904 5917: 0.05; 38.3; 36.6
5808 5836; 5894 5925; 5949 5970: 0.02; 37.9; 35.7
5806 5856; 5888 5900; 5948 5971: 0.21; 37.7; 35.6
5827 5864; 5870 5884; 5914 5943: 0.03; 37.3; 36.2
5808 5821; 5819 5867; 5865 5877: 0.00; 38.5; 35.9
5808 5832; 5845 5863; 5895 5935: 0.01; 37.6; 35.6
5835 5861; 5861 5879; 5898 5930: 0.02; 36.9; 36.4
